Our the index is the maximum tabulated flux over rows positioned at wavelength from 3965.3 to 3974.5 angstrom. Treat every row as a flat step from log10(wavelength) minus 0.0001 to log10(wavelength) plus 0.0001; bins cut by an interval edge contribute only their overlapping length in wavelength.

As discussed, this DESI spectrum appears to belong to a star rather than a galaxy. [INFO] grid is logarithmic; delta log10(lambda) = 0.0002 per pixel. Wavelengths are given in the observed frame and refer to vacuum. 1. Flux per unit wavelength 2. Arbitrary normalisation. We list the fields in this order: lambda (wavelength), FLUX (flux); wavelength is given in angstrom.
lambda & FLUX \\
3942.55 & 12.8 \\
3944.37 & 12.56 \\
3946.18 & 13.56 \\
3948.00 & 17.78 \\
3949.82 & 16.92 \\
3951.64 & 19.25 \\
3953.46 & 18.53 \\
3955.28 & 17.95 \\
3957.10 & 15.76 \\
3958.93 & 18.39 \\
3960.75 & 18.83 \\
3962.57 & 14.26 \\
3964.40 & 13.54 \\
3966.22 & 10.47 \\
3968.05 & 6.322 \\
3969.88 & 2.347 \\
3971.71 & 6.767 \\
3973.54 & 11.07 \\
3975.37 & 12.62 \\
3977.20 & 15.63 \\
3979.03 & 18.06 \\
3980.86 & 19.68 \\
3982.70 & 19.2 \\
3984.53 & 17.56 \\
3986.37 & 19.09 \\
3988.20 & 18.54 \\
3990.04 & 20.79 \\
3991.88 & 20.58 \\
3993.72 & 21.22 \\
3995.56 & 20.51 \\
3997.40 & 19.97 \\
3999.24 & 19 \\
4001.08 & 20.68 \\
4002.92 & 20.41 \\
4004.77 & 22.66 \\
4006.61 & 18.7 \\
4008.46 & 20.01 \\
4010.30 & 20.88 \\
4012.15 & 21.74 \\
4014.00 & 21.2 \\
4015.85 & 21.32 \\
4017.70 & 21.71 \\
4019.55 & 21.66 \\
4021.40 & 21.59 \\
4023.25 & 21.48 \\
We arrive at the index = 11.07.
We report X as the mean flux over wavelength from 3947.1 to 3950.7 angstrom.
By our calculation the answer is 17.3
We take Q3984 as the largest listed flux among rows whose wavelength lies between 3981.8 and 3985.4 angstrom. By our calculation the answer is 19.2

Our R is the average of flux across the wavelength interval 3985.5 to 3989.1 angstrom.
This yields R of 18.8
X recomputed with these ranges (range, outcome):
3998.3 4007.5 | 20.3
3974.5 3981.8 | 16.5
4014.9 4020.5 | 21.6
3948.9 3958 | 17.7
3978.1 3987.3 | 18.7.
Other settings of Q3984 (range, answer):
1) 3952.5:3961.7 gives 18.83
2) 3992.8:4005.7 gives 22.66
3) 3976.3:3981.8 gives 19.68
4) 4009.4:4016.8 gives 21.74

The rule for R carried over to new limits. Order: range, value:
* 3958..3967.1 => 15.1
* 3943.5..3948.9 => 14.7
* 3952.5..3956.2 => 18.3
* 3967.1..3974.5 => 6.68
